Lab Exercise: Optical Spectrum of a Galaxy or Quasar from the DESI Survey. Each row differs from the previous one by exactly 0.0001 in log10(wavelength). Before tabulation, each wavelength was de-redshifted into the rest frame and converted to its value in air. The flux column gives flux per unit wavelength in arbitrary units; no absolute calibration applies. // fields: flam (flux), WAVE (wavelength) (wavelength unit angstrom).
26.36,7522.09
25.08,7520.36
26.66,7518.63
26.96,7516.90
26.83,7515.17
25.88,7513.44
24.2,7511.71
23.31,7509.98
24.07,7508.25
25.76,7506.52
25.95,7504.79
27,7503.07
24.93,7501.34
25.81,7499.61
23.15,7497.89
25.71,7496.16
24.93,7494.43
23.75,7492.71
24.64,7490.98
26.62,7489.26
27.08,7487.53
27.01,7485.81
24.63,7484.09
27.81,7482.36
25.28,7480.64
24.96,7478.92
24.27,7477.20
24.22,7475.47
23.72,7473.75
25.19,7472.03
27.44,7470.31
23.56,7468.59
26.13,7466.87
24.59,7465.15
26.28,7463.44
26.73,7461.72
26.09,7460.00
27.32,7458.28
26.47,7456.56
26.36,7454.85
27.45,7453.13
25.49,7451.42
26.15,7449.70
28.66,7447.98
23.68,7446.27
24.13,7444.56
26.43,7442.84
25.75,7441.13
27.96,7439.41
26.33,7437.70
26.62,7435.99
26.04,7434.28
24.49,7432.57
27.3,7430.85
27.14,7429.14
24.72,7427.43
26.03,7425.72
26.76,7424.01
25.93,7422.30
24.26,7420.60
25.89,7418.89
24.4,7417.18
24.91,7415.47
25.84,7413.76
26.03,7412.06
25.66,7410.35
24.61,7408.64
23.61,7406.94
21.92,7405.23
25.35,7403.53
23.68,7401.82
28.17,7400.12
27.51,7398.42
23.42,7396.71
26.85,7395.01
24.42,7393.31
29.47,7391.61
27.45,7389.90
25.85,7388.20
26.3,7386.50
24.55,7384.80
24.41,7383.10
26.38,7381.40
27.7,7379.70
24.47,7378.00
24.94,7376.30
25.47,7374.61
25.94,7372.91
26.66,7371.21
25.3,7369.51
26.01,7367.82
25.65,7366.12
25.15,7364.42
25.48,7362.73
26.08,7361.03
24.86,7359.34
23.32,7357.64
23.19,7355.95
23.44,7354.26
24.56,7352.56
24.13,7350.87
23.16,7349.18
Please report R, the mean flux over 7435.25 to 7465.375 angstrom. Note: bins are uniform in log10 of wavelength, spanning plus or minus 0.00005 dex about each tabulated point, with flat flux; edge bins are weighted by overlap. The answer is 26.3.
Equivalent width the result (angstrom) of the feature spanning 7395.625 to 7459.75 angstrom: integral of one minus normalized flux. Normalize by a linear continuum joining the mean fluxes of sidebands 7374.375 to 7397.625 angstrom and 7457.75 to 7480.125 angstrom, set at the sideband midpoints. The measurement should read -0.3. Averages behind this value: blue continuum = 25.8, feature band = 25.8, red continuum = 25.4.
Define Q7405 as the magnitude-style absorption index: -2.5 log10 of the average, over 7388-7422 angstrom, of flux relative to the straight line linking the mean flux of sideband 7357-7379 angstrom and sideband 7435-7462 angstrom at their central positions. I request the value 0.01 mag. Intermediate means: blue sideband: 25.4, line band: 25.5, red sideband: 26.3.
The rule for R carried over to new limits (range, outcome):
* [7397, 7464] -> 25.8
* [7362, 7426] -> 25.6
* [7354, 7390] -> 25.4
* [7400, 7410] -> 24.3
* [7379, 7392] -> 26.4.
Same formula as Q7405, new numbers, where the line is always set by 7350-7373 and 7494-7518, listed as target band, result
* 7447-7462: -0.06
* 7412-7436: -0.03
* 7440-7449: -0.03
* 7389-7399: -0.06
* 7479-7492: -0.03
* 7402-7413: 0.03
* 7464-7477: 0.01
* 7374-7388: -0.02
